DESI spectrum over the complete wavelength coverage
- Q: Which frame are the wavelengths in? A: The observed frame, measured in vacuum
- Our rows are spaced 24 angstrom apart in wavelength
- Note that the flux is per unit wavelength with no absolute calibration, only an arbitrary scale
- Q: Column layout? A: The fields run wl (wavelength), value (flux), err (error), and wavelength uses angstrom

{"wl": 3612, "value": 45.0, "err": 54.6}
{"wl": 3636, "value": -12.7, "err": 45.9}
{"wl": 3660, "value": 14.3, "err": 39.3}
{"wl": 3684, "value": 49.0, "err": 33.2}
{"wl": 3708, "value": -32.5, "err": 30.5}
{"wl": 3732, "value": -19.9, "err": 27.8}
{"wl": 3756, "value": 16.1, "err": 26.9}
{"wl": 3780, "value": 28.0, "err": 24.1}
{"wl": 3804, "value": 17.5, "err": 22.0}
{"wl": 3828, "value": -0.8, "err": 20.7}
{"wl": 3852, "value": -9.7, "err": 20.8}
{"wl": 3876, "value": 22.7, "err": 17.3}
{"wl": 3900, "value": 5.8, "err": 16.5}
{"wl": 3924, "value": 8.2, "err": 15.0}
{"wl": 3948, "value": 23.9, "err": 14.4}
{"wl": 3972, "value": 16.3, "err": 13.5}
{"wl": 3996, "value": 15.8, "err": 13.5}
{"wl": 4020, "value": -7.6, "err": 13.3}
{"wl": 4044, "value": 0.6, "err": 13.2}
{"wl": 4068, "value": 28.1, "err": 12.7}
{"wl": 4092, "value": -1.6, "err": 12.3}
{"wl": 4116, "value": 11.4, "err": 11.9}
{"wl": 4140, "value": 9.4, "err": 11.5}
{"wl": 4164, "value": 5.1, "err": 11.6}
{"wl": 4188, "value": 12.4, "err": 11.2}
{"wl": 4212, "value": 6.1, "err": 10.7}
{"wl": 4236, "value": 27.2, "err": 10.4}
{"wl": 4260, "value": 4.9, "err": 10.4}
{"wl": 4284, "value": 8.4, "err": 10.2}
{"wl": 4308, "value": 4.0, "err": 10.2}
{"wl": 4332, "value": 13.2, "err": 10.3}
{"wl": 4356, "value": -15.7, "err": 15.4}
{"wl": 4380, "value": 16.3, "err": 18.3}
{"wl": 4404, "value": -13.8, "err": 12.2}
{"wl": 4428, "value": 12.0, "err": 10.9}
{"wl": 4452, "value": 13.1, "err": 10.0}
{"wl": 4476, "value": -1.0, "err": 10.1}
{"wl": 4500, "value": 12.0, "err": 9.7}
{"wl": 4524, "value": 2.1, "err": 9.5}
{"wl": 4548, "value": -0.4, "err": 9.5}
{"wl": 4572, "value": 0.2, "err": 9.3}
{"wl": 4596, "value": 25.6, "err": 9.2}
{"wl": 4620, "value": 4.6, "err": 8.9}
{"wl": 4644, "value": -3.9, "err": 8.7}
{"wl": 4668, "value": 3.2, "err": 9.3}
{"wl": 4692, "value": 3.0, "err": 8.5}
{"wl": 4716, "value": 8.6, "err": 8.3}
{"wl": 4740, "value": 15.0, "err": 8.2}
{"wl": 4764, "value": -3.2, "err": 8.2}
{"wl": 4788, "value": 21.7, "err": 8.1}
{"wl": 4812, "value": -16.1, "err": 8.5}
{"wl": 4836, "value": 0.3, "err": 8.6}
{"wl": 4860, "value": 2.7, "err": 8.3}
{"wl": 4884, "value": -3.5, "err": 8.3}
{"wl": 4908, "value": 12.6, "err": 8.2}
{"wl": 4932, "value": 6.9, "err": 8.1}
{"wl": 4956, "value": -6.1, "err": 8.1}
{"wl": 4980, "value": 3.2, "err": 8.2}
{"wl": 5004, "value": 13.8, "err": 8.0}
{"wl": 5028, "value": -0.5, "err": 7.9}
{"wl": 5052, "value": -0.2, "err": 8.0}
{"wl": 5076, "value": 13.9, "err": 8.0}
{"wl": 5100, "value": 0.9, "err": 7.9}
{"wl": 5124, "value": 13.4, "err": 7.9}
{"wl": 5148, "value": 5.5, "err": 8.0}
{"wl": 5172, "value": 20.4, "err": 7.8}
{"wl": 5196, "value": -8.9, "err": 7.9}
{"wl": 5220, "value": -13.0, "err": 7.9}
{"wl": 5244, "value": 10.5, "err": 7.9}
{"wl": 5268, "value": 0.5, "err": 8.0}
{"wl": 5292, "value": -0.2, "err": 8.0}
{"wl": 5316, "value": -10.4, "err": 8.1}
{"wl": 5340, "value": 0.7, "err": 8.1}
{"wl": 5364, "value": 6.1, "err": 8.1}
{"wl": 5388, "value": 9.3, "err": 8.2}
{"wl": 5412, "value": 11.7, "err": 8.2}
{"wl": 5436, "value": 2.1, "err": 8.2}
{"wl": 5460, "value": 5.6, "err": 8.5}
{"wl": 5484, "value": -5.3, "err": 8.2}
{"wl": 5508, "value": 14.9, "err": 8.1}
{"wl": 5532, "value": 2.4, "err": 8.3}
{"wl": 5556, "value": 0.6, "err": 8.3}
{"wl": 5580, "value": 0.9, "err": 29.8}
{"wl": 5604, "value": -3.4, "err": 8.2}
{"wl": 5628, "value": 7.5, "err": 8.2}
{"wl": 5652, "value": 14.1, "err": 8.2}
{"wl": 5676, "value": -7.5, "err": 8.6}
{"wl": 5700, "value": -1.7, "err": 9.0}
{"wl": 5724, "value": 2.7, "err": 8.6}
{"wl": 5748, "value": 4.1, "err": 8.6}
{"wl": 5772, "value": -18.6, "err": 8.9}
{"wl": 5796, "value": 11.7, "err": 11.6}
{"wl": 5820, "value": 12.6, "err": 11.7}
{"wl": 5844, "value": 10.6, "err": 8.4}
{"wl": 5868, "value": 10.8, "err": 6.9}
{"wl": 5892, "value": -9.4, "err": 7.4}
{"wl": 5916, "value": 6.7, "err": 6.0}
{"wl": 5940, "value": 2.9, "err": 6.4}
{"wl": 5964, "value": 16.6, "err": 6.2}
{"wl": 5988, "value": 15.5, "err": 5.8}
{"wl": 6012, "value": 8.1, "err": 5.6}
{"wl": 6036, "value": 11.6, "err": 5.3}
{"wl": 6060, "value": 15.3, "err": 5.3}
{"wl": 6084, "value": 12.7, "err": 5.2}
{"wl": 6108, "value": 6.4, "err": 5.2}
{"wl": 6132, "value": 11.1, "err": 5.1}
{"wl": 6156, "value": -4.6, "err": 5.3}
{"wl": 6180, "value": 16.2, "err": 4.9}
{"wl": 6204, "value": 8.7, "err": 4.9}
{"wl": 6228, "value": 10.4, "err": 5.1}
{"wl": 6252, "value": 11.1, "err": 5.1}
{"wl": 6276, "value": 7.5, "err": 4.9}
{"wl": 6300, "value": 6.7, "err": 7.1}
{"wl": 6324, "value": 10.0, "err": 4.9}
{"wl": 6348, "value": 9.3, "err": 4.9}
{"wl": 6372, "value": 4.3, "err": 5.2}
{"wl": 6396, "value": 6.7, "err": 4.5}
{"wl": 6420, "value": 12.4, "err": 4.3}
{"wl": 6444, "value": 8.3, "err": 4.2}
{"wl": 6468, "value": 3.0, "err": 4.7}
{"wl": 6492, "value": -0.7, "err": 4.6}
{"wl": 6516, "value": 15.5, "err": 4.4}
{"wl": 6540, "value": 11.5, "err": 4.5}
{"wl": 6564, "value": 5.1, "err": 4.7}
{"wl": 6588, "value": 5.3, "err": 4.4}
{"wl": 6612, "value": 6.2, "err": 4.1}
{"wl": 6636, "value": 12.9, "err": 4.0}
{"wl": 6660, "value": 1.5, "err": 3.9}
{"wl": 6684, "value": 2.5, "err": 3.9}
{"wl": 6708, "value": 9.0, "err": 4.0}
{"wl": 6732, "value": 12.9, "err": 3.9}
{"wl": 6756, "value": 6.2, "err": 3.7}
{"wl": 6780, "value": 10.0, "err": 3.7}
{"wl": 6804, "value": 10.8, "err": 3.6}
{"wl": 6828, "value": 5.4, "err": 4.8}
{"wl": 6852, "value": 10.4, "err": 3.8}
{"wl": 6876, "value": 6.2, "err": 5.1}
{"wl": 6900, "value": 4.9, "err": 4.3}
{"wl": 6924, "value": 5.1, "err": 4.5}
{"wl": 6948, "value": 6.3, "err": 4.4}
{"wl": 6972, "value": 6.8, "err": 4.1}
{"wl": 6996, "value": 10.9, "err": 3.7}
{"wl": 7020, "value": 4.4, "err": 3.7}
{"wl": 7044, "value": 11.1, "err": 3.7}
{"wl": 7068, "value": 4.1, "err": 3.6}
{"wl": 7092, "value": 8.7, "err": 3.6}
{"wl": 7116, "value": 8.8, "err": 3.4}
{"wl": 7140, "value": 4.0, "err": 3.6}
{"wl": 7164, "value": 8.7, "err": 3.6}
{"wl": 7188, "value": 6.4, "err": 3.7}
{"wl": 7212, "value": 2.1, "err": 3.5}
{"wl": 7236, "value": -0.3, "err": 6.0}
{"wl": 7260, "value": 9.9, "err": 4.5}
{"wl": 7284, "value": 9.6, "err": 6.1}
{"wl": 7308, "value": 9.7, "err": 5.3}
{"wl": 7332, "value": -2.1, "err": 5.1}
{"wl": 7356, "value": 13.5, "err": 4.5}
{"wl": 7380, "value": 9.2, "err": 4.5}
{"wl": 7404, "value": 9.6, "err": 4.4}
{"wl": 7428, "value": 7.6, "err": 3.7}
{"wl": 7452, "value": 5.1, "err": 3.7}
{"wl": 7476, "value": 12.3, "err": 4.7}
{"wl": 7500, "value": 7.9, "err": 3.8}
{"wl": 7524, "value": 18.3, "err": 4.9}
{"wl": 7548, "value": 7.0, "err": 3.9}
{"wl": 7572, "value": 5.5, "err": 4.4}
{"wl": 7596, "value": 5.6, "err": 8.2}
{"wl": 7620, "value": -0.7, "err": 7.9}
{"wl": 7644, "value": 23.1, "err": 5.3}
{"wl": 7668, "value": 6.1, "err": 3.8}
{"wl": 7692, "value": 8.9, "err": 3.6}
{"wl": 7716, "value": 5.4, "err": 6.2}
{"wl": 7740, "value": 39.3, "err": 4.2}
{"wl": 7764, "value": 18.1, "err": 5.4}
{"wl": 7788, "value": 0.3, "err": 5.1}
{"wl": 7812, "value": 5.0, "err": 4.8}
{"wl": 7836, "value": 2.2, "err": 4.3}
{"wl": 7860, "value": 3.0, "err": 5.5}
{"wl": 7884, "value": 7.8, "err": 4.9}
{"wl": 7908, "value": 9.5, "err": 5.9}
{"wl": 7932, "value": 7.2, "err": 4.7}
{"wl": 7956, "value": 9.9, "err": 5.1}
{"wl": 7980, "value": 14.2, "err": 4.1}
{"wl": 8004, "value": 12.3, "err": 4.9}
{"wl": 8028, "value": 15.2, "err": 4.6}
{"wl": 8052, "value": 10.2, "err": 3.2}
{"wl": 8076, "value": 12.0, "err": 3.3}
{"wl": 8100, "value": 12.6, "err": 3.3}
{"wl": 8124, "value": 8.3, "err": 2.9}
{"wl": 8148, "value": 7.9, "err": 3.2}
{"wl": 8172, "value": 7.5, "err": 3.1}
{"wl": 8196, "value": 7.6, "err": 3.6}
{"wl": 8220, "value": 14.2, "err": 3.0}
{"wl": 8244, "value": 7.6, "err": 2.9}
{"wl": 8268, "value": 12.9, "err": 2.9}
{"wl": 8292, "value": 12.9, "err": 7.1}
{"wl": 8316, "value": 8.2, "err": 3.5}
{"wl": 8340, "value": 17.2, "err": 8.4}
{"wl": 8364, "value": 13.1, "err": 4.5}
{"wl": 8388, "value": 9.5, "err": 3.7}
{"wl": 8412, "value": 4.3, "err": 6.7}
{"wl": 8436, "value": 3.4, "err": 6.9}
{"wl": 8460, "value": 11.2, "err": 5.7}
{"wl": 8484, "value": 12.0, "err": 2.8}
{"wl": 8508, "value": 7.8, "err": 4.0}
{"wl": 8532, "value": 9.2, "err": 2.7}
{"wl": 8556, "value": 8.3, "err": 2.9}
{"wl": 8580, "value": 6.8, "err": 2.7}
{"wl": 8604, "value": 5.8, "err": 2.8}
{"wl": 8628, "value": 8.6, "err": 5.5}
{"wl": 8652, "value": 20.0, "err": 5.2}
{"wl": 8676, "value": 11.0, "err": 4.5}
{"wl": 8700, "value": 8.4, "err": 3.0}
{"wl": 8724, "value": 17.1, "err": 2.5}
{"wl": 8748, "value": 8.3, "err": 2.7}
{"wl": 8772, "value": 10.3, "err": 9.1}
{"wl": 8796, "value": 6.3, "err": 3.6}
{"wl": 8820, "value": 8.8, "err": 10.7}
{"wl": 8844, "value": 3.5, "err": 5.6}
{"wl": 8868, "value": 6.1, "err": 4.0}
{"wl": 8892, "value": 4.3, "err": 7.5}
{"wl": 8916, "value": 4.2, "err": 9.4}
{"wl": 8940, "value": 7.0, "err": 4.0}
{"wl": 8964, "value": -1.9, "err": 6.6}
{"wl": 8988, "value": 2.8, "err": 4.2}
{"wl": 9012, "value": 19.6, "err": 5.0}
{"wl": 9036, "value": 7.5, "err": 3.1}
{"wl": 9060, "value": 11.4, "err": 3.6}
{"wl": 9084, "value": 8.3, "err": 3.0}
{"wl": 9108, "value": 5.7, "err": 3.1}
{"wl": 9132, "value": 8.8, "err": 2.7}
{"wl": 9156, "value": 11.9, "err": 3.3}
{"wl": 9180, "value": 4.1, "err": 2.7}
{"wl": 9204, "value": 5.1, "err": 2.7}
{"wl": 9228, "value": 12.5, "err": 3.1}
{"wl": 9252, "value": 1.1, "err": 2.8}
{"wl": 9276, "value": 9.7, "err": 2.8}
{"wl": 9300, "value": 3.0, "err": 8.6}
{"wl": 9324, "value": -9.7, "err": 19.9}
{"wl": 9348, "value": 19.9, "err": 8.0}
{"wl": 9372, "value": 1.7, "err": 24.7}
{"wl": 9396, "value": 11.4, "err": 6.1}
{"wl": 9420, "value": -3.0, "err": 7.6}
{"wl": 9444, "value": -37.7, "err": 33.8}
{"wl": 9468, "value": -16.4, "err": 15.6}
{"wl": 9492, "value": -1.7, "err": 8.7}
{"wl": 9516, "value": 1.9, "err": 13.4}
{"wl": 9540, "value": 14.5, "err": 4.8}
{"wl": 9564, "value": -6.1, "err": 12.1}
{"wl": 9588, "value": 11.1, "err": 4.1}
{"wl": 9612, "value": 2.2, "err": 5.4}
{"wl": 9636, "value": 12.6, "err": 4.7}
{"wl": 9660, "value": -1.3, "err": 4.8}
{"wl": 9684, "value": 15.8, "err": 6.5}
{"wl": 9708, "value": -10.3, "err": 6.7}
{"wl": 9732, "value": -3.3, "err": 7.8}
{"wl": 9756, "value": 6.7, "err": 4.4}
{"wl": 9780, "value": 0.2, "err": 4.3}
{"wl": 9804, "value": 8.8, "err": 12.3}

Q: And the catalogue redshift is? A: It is 1.08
